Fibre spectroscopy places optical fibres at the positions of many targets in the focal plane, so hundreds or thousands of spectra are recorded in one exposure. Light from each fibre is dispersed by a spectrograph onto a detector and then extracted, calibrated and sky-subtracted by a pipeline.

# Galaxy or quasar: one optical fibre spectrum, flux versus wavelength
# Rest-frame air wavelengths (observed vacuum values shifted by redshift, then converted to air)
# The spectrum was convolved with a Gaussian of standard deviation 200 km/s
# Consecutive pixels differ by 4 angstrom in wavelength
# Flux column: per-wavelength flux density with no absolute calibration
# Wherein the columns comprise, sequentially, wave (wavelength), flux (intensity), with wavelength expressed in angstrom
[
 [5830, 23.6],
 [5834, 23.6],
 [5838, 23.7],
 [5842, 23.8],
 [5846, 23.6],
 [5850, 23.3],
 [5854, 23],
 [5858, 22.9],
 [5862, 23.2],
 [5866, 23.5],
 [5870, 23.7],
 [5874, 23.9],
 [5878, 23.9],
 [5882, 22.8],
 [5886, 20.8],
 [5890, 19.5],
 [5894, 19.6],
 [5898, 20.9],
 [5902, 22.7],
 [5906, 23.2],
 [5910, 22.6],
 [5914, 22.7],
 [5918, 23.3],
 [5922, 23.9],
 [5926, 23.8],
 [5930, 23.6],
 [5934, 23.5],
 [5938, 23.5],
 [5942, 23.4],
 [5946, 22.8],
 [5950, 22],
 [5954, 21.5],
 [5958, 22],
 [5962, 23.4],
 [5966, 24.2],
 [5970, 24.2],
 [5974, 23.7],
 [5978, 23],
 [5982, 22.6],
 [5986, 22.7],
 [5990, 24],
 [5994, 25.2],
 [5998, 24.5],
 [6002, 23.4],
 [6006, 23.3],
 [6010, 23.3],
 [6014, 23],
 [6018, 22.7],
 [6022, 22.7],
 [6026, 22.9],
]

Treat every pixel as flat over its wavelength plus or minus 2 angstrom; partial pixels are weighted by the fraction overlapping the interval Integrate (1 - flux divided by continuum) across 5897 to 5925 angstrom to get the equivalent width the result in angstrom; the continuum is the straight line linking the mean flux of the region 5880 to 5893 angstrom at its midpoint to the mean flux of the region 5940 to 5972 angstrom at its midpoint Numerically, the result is -1.58 angstrom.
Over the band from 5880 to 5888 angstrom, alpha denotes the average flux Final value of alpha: 21.8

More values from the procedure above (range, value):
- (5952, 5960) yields 21.8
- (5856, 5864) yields 23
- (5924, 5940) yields 23.6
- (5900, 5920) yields 22.9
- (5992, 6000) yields 24.9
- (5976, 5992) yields 23.1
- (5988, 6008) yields 24.1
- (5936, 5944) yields 23.4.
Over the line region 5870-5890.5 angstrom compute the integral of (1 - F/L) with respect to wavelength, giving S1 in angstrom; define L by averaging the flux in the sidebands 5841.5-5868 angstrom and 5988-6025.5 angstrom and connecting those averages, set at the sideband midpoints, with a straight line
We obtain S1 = 0.72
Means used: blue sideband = 23.3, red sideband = 23.5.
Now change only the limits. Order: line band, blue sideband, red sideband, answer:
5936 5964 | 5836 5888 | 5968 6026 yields 0.8 angstrom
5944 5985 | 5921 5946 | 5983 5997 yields 1.4 angstrom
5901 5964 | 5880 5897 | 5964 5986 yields -2.6 angstrom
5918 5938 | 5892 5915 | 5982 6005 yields -1.1 angstrom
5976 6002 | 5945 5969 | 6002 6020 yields -0.8 angstrom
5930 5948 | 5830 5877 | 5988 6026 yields 0.1 angstrom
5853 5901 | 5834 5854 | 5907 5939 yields 2.4 angstrom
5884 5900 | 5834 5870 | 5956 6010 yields 2.2 angstrom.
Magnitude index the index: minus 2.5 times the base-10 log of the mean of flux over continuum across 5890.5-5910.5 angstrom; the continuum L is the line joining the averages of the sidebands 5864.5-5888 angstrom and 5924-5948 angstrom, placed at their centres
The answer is 0.08 mag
